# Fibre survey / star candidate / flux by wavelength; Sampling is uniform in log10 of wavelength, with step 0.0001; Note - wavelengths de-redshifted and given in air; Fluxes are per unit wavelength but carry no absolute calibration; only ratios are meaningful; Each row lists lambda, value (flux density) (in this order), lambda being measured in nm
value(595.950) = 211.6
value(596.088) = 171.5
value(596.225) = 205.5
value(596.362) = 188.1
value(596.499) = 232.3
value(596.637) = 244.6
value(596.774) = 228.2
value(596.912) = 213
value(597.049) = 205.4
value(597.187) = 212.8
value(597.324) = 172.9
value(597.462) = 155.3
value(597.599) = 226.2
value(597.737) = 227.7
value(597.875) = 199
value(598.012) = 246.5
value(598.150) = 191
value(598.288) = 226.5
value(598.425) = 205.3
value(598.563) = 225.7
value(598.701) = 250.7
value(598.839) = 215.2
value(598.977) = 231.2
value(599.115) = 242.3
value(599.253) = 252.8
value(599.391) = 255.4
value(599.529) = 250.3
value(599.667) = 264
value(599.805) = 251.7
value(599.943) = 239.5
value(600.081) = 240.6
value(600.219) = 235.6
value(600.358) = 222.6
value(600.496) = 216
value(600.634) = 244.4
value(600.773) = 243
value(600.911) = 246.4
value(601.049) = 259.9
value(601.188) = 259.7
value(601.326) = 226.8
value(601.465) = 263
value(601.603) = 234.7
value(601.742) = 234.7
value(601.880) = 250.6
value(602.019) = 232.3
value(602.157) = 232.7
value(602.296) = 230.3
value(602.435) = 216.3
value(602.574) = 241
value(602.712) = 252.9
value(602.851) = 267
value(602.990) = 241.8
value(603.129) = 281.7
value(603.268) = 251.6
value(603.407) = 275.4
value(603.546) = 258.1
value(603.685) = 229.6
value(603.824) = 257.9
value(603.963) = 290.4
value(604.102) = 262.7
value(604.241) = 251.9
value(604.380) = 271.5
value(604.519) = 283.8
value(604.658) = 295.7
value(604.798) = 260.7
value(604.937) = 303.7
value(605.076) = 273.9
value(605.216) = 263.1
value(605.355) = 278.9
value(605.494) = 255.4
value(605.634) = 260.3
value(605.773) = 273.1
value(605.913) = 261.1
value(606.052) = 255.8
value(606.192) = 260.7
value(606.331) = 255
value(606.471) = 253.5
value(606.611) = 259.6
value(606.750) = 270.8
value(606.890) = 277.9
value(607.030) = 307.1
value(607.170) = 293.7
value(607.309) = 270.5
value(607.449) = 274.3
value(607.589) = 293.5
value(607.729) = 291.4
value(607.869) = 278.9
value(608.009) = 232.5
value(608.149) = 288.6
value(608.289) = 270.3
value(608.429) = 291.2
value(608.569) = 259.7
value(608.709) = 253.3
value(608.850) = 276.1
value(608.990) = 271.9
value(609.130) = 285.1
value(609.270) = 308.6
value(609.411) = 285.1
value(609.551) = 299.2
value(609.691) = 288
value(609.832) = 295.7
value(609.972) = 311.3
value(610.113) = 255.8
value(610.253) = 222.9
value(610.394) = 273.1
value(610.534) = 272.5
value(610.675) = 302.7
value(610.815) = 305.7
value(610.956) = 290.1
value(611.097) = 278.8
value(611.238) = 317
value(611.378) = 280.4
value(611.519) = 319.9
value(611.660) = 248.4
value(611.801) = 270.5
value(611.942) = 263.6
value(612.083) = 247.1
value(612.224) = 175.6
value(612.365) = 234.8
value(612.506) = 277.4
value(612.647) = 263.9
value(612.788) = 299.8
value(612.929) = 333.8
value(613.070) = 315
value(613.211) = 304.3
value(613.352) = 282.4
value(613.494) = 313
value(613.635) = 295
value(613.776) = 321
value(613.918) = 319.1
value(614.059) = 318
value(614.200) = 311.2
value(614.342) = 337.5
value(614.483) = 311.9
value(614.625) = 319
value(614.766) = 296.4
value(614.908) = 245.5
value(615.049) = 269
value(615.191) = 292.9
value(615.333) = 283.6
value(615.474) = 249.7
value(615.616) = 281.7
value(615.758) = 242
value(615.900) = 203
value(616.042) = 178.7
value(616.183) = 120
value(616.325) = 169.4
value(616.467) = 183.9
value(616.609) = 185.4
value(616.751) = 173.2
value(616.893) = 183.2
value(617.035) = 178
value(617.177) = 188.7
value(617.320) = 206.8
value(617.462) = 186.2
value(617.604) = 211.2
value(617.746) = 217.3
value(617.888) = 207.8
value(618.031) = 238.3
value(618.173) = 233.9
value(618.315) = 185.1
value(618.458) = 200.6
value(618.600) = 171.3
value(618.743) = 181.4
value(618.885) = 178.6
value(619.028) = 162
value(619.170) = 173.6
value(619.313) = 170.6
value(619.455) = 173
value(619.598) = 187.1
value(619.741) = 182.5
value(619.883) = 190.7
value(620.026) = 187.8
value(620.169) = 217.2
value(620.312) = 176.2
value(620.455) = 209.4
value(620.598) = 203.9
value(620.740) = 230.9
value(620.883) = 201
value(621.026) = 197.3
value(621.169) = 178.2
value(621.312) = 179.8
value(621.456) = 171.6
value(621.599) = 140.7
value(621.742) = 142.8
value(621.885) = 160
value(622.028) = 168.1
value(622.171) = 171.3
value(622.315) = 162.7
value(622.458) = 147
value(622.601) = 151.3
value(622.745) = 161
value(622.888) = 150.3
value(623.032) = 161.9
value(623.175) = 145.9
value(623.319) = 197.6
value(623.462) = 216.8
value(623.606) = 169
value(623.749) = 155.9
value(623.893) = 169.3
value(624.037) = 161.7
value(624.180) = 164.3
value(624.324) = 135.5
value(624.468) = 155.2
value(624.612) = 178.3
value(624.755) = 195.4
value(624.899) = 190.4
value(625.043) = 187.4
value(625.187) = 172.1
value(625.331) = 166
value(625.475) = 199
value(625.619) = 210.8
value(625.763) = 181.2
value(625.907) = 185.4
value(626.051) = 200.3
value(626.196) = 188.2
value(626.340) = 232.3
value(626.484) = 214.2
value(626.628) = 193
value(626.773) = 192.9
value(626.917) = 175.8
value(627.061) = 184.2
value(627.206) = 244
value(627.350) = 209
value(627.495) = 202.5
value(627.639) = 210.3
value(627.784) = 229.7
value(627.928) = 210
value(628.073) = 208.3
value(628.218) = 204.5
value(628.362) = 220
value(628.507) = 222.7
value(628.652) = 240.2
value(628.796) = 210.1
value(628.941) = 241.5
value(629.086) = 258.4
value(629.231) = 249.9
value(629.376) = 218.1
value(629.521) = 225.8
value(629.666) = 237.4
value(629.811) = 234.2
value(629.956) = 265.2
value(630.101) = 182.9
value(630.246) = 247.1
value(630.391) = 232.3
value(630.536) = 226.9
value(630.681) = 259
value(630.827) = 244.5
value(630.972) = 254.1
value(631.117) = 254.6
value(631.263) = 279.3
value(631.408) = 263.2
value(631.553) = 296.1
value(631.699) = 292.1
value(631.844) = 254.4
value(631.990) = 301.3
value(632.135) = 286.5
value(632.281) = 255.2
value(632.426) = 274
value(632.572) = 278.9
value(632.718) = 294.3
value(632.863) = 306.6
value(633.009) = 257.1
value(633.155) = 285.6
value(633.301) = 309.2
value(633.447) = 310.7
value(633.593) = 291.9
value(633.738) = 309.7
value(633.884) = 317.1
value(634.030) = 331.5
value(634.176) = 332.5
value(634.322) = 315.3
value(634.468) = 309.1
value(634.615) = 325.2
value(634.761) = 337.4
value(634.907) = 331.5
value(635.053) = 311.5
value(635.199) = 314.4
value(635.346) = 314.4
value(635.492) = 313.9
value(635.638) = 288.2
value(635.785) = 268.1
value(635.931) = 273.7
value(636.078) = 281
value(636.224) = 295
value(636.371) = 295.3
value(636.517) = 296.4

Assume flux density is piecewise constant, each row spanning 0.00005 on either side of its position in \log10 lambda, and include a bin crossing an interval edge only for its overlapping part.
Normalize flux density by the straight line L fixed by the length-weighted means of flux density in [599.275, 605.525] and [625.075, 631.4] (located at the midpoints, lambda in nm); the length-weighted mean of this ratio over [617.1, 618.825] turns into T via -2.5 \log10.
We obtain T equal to 0.15 mag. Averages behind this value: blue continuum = 253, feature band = 202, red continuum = 219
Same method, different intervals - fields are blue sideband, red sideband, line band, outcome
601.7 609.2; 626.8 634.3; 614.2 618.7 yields 0.16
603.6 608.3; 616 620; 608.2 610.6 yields -0.13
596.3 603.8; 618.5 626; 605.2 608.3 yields -0.24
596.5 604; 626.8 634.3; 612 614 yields -0.17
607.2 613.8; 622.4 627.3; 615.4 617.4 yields 0.22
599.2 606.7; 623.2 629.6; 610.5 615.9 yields -0.23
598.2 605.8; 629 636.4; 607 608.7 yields -0.09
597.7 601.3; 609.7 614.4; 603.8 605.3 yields -0.07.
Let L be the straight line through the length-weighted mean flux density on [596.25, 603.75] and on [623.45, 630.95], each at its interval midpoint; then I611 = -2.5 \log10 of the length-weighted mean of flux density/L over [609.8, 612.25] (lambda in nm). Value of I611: -0.230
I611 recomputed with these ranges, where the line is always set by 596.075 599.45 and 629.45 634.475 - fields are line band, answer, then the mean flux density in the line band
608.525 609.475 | -0.17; 277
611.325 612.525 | -0.07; 256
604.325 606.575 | -0.17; 269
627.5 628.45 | 0.25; 213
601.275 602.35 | -0.07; 238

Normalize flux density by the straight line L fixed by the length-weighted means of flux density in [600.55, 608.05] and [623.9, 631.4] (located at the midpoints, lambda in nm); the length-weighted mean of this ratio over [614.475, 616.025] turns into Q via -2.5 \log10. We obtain -0.13 mag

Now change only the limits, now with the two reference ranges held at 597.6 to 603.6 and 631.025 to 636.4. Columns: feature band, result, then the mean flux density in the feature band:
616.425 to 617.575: 0.39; 187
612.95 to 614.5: -0.19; 312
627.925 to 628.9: 0.30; 218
